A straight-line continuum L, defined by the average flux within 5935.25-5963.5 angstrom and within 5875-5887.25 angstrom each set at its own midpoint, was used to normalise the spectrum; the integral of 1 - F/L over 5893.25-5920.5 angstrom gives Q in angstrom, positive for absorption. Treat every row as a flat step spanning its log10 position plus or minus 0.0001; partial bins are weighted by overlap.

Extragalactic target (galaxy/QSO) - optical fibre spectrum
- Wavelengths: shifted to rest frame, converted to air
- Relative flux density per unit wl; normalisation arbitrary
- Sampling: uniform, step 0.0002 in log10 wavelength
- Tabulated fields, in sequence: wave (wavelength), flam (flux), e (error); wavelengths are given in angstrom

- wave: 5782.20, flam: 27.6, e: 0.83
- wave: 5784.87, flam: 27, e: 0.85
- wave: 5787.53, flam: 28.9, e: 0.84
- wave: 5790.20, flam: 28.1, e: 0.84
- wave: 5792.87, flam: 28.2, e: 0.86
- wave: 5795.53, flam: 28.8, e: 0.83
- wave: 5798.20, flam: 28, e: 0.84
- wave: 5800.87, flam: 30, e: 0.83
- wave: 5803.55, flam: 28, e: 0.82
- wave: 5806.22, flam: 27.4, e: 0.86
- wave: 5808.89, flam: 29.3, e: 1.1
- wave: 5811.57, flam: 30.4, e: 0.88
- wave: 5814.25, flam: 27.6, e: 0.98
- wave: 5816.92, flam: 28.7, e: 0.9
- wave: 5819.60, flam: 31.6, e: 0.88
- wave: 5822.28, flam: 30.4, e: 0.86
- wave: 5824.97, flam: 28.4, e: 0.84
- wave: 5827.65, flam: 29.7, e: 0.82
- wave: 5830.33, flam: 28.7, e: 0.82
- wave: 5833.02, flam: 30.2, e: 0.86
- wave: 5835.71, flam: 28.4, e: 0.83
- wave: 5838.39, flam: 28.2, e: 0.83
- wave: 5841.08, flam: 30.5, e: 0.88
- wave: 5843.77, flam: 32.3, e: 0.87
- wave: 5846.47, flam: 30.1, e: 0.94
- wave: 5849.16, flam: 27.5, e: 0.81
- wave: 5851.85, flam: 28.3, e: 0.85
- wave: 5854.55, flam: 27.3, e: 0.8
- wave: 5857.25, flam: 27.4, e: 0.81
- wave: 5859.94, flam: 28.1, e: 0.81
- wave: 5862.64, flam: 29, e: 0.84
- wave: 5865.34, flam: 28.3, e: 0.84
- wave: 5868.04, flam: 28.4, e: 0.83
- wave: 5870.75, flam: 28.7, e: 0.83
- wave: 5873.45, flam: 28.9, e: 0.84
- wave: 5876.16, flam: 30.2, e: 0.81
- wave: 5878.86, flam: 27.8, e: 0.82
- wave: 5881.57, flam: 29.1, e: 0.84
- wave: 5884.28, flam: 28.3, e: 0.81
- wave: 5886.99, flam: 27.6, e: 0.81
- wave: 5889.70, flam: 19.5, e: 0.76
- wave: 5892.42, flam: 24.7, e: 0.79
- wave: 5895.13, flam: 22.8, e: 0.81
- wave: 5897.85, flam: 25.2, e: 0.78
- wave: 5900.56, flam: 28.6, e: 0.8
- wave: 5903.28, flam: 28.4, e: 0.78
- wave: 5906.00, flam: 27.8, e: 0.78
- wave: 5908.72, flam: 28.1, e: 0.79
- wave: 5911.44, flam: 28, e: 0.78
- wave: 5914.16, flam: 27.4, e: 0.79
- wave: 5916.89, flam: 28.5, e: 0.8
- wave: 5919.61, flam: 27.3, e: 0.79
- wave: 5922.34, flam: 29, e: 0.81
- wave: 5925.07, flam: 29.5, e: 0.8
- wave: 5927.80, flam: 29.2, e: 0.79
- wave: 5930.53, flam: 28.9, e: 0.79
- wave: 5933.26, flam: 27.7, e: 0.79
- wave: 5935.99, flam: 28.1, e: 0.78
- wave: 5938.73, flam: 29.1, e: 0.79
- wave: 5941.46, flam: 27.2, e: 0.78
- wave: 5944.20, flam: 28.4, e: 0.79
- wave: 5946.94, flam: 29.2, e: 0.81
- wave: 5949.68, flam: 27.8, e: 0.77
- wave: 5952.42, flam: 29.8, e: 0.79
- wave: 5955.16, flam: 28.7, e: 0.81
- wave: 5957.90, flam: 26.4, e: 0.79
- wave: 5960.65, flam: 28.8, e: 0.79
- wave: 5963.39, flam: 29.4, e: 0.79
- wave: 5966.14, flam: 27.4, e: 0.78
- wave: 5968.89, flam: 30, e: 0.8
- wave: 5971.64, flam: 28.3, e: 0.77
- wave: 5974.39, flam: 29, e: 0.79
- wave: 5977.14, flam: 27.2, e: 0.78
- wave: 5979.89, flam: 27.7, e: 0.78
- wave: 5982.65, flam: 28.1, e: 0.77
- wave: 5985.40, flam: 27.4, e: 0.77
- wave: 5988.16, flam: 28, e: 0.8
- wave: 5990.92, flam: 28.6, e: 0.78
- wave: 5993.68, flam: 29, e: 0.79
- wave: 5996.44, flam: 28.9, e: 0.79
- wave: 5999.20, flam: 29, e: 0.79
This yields 1.3 angstrom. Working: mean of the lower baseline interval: 28.7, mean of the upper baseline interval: 28.4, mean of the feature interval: 27.2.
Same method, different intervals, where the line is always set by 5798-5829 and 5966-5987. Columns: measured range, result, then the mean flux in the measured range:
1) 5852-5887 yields 0.5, 28.4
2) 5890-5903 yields 1.6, 25.1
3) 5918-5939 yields -0.1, 28.6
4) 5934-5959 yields 0.0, 28.3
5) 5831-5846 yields -0.4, 29.9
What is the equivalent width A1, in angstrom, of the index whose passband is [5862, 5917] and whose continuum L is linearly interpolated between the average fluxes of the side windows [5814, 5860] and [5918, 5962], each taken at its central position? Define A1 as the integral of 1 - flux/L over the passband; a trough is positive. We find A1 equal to 2.75 angstrom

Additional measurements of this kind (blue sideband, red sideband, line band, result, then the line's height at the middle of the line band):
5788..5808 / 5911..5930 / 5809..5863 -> -1.4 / 28.4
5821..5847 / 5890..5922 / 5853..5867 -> 0.3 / 28.6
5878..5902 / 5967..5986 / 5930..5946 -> -0.6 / 27.2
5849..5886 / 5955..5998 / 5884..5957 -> 2.0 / 28.4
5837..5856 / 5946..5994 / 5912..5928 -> 0.2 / 28.7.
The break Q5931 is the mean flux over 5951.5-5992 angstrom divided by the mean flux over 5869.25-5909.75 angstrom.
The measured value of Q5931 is 1.0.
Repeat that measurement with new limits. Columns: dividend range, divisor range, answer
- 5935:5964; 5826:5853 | 0.97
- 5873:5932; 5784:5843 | 0.95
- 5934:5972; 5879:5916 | 1.07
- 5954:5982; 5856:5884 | 0.99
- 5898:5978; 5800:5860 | 0.97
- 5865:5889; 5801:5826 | 0.97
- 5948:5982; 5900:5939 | 1.00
